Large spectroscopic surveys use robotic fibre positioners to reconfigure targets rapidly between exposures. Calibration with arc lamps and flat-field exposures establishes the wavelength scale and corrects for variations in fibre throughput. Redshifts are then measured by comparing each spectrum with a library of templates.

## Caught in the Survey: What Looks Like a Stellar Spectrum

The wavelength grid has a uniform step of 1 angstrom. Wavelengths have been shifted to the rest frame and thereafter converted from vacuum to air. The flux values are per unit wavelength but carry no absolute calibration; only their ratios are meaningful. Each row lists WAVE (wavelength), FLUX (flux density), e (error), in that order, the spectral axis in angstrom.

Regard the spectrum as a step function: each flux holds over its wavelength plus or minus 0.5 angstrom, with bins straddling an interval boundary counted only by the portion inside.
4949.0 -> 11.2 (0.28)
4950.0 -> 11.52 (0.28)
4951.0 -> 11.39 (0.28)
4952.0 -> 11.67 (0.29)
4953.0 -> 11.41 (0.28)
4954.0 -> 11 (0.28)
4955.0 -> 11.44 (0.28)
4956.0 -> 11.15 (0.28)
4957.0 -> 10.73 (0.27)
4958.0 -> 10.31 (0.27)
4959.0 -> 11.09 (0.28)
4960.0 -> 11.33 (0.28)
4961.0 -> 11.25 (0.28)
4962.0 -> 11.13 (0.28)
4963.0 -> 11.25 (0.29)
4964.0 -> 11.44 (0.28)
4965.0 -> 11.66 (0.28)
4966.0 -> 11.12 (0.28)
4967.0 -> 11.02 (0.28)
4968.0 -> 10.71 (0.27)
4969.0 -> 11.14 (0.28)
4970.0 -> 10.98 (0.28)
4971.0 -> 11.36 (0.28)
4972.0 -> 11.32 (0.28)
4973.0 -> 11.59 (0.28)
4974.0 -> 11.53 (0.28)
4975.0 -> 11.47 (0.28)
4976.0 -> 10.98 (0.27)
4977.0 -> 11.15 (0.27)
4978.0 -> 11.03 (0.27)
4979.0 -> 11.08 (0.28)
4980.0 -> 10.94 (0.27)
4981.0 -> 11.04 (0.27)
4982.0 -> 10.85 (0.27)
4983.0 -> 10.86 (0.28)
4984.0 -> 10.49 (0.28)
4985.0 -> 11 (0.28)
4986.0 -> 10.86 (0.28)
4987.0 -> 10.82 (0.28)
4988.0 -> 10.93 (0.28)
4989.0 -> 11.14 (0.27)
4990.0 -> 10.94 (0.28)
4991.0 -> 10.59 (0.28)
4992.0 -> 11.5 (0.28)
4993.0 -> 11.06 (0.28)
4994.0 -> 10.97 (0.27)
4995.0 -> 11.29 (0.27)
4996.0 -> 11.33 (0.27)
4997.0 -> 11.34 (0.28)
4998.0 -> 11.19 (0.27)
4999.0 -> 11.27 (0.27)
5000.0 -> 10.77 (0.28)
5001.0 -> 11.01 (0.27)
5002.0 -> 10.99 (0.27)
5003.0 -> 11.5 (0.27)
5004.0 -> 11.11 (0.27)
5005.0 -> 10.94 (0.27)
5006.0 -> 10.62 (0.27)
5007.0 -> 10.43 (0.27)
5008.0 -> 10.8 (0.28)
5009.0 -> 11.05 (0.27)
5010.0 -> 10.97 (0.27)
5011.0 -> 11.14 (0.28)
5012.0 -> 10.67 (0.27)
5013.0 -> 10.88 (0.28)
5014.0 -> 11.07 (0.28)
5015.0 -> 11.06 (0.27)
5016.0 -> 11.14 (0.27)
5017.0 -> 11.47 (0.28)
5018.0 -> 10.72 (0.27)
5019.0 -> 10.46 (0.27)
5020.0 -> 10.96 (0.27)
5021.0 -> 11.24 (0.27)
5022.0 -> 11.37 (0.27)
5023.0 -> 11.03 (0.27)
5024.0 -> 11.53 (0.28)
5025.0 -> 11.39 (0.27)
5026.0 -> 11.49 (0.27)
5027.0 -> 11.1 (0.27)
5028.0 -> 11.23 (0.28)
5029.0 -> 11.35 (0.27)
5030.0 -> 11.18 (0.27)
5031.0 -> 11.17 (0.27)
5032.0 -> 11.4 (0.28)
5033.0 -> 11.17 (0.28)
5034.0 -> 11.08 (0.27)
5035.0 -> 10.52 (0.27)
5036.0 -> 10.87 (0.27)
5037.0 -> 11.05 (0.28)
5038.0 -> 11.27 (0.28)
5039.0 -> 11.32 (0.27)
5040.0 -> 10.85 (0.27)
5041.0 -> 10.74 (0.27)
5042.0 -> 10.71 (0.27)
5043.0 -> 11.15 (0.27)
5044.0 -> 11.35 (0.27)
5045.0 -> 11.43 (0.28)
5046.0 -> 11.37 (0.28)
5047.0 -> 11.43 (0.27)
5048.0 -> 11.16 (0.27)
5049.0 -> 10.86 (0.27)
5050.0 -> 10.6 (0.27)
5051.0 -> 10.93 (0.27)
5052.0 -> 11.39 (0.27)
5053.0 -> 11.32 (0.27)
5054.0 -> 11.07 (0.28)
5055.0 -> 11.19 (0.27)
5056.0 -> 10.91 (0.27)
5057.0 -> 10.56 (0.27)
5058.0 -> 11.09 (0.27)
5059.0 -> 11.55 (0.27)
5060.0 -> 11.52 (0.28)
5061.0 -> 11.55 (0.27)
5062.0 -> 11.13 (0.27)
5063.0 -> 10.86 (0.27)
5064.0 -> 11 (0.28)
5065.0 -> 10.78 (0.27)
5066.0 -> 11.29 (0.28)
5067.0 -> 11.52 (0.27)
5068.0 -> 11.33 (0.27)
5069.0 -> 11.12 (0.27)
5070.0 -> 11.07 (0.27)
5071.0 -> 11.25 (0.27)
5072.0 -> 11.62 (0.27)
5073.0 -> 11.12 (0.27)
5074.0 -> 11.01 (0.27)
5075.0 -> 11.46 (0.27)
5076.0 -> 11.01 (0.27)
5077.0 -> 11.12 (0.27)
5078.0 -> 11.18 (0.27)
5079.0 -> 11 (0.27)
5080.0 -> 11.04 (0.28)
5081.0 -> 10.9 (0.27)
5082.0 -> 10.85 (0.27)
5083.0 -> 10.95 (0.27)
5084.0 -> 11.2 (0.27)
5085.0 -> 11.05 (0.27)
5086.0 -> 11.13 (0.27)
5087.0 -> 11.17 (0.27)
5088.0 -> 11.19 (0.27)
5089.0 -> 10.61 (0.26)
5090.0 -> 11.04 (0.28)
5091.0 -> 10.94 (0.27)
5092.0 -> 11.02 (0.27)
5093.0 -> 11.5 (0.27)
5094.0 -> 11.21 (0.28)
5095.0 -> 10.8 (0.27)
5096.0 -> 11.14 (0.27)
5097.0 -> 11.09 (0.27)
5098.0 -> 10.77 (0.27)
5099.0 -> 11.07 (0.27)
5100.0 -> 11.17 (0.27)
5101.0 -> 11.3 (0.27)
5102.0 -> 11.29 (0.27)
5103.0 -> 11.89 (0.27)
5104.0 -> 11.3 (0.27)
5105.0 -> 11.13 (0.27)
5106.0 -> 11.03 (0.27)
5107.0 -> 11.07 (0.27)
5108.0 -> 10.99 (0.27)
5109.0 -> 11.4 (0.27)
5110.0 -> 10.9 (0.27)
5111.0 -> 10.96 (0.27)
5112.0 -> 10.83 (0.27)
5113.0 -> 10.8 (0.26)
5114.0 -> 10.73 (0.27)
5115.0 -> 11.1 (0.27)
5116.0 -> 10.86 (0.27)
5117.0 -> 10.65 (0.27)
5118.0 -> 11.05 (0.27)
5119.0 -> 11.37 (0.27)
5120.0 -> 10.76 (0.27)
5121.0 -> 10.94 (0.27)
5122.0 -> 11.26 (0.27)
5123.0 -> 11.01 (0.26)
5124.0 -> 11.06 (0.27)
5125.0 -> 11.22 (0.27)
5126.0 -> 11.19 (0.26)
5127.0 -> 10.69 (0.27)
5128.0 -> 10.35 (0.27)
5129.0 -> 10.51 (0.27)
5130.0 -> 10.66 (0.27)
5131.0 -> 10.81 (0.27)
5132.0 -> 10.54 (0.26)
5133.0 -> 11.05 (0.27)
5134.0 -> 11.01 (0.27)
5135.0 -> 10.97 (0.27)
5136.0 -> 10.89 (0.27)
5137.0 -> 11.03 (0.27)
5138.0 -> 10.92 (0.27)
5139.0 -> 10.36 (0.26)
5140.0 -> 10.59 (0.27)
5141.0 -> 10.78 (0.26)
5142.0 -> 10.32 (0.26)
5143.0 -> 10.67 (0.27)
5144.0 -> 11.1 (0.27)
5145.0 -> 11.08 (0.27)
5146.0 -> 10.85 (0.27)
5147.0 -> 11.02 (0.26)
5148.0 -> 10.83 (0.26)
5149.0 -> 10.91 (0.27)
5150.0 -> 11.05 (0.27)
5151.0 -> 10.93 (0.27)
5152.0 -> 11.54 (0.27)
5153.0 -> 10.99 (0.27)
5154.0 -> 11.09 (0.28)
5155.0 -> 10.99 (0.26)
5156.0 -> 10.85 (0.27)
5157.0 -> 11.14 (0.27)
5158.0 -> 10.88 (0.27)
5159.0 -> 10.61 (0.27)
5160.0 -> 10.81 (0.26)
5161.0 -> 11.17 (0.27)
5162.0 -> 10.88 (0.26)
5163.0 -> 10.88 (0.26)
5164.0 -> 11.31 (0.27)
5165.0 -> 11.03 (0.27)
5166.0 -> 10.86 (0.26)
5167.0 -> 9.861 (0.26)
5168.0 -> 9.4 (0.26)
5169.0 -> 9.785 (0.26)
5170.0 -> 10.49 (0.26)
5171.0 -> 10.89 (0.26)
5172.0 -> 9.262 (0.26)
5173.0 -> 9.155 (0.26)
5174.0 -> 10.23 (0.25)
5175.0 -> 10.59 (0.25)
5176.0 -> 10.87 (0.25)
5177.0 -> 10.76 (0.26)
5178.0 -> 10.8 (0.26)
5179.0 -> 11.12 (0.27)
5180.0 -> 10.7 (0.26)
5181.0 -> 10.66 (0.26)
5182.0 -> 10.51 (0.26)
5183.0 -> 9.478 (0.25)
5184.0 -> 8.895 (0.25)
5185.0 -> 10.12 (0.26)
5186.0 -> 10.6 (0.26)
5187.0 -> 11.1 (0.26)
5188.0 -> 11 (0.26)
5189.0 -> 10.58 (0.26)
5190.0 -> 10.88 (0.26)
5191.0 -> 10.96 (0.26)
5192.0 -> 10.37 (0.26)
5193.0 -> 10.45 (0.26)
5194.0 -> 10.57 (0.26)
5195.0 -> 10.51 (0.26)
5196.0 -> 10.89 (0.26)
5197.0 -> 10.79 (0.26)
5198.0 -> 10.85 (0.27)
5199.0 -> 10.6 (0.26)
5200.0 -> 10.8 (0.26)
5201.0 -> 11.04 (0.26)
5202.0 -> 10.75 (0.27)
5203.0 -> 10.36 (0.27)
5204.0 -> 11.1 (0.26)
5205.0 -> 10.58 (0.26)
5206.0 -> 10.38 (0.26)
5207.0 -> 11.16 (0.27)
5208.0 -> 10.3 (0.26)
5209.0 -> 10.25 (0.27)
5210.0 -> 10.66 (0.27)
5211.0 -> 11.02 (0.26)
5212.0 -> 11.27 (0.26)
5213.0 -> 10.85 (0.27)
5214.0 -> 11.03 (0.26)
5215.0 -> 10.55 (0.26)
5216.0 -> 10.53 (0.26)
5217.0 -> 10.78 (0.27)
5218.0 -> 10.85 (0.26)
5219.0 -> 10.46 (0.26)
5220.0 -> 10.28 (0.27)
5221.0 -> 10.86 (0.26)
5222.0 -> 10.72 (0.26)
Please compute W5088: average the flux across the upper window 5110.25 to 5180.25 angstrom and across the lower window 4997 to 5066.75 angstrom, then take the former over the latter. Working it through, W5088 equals 0.97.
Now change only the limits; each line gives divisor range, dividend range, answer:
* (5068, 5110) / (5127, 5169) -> 0.97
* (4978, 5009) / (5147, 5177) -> 0.97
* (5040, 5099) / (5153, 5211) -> 0.95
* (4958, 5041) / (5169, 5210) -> 0.95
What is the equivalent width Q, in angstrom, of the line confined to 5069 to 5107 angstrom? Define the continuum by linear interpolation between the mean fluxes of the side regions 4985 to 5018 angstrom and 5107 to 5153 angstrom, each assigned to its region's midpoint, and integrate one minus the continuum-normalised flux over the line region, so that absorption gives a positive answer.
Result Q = -0.6 angstrom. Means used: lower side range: 11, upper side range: 10.9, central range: 11.1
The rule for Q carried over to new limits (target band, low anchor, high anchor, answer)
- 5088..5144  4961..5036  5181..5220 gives -0.7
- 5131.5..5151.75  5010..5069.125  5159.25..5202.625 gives -0.3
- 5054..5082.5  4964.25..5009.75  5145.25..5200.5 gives -0.7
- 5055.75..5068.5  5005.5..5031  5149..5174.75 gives -0.3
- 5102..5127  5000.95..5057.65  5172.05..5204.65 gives -0.6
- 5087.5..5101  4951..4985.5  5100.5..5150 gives -0.1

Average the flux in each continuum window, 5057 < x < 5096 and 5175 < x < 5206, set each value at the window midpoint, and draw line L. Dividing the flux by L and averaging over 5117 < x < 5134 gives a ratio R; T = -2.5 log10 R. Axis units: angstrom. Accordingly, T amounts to 0.00 mag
